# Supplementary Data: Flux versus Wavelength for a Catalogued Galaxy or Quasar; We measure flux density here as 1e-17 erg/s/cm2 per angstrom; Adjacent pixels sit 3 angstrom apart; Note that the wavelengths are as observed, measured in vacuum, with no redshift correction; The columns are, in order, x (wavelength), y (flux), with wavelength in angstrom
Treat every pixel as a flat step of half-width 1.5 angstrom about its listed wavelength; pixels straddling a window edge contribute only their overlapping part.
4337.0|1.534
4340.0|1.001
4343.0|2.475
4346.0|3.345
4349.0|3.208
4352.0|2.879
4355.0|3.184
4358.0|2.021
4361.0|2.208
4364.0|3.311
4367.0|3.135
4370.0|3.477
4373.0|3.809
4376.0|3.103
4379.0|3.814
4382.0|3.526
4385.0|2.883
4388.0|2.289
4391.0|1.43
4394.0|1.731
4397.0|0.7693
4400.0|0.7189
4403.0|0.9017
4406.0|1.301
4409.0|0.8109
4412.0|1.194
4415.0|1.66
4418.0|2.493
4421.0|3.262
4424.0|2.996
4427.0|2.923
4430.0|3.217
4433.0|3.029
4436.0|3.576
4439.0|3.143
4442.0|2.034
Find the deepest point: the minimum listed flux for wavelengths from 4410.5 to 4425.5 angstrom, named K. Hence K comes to 1.194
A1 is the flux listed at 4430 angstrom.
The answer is 3.217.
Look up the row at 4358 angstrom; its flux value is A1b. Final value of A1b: 2.021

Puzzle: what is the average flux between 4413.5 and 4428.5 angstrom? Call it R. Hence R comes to 2.67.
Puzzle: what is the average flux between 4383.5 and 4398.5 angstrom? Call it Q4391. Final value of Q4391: 1.82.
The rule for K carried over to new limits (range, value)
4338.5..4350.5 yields 1.001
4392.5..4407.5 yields 0.7189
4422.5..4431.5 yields 2.923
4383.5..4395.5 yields 1.43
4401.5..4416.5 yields 0.8109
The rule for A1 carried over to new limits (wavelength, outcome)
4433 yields 3.029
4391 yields 1.43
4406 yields 1.301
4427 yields 2.923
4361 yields 2.208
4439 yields 3.143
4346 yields 3.345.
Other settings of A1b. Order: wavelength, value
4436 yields 3.576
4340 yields 1.001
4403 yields 0.9017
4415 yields 1.66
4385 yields 2.883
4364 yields 3.311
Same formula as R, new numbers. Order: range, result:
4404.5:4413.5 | 1.1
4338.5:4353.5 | 2.58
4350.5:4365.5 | 2.72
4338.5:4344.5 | 1.74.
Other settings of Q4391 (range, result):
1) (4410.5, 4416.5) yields 1.43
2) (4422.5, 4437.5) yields 3.15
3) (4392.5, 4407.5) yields 1.08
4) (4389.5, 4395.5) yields 1.58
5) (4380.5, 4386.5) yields 3.2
